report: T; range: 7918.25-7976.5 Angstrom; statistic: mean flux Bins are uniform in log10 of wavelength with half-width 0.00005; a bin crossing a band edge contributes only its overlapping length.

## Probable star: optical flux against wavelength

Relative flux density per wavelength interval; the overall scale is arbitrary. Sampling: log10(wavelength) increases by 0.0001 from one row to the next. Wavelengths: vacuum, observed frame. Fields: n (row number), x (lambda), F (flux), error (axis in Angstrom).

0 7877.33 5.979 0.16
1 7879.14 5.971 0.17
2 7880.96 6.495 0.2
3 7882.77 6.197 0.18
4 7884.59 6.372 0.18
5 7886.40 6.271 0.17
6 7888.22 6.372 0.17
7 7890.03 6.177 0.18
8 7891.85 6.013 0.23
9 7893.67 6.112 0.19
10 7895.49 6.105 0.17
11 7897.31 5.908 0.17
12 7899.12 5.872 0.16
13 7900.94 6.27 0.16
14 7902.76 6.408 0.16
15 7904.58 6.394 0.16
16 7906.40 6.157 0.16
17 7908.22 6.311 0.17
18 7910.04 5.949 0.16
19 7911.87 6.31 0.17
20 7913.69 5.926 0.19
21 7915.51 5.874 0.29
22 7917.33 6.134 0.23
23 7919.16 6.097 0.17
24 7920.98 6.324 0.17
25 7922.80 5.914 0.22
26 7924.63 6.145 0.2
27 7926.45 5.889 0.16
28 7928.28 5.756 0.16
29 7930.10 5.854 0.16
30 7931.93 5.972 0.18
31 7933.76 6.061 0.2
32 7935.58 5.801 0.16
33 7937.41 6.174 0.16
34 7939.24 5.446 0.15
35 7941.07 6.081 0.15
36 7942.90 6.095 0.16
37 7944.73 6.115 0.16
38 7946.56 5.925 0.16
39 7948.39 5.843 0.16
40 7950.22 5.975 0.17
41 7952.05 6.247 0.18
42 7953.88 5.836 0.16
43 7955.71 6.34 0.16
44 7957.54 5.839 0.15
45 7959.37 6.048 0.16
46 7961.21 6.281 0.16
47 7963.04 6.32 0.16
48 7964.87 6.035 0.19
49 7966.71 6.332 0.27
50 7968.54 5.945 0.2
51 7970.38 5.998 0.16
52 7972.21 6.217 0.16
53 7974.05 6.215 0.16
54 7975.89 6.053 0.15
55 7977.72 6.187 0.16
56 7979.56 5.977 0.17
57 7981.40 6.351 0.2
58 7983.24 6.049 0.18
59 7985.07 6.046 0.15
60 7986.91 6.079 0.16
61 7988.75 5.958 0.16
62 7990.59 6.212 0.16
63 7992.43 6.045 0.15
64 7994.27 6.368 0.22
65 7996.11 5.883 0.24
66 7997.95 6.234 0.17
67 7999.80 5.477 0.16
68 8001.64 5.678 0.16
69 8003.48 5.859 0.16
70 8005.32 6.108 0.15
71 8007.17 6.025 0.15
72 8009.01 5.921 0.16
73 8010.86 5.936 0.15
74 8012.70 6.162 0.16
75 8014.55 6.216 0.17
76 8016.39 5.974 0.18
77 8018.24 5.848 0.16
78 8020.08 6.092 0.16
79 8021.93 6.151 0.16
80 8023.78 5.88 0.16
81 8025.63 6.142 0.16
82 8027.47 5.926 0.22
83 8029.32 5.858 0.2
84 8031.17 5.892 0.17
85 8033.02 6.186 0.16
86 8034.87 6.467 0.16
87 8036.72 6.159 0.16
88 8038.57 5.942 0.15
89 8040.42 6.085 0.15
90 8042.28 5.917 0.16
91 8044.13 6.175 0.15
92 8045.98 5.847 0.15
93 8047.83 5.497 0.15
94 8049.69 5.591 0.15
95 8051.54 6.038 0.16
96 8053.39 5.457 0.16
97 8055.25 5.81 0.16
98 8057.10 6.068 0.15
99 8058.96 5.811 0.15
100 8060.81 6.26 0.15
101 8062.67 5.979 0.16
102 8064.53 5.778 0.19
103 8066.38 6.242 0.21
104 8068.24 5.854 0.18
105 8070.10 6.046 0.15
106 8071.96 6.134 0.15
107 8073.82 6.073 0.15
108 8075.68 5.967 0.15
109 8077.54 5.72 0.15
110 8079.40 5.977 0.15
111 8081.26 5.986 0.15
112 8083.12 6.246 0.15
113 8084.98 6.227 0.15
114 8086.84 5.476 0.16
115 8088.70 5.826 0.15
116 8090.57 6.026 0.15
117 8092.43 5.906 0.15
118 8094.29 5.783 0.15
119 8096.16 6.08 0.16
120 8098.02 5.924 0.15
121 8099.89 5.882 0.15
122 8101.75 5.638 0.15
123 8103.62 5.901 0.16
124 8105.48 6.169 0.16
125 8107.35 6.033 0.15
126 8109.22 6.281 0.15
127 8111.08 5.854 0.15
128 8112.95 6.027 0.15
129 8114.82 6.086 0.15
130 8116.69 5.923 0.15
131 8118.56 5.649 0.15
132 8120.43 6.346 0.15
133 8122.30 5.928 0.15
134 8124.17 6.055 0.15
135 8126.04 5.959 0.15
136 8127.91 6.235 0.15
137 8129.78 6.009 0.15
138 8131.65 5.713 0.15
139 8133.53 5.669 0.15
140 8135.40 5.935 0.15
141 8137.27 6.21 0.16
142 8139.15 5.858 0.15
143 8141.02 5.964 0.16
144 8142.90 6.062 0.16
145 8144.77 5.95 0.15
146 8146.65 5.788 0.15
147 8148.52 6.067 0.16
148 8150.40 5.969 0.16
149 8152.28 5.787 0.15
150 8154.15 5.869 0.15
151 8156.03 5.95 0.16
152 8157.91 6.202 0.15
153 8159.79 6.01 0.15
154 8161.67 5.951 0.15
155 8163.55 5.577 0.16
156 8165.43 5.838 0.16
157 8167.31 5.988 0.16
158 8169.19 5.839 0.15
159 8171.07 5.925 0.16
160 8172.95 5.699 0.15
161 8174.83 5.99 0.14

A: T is 6.04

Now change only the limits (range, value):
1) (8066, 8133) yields 5.97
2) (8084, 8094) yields 5.89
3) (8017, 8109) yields 5.96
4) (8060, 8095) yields 5.97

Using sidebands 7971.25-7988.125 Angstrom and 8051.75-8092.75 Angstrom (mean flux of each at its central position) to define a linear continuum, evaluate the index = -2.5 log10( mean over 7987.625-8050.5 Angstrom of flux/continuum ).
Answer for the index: 0.01 mag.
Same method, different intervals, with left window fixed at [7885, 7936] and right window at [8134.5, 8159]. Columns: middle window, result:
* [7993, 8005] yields 0.02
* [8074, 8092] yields 0.01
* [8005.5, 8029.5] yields 0.00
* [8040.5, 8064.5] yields 0.03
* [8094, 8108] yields 0.01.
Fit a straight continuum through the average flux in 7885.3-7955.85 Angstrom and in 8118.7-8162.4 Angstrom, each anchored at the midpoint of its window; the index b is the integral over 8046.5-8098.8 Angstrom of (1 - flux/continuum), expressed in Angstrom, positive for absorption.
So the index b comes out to 0.7 Angstrom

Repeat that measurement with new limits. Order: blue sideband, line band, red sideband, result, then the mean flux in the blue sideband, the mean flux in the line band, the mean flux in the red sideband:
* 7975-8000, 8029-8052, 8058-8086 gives 0.3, 6.08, 5.97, 6.02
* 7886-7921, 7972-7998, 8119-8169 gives -0.2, 6.14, 6.12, 5.95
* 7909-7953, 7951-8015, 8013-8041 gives -0.4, 6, 6.07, 6.06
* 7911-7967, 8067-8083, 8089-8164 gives 0.0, 6.03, 5.99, 5.96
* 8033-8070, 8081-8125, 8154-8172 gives -0.2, 5.95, 5.97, 5.92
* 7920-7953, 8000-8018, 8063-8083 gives 0.1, 5.98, 5.96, 5.99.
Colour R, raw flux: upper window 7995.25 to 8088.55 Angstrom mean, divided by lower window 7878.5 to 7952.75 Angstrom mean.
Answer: 1.0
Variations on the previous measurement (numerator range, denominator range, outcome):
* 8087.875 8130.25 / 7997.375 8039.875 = 1.00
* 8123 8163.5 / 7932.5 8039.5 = 0.99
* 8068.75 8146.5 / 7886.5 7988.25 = 0.98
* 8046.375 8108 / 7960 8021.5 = 0.98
